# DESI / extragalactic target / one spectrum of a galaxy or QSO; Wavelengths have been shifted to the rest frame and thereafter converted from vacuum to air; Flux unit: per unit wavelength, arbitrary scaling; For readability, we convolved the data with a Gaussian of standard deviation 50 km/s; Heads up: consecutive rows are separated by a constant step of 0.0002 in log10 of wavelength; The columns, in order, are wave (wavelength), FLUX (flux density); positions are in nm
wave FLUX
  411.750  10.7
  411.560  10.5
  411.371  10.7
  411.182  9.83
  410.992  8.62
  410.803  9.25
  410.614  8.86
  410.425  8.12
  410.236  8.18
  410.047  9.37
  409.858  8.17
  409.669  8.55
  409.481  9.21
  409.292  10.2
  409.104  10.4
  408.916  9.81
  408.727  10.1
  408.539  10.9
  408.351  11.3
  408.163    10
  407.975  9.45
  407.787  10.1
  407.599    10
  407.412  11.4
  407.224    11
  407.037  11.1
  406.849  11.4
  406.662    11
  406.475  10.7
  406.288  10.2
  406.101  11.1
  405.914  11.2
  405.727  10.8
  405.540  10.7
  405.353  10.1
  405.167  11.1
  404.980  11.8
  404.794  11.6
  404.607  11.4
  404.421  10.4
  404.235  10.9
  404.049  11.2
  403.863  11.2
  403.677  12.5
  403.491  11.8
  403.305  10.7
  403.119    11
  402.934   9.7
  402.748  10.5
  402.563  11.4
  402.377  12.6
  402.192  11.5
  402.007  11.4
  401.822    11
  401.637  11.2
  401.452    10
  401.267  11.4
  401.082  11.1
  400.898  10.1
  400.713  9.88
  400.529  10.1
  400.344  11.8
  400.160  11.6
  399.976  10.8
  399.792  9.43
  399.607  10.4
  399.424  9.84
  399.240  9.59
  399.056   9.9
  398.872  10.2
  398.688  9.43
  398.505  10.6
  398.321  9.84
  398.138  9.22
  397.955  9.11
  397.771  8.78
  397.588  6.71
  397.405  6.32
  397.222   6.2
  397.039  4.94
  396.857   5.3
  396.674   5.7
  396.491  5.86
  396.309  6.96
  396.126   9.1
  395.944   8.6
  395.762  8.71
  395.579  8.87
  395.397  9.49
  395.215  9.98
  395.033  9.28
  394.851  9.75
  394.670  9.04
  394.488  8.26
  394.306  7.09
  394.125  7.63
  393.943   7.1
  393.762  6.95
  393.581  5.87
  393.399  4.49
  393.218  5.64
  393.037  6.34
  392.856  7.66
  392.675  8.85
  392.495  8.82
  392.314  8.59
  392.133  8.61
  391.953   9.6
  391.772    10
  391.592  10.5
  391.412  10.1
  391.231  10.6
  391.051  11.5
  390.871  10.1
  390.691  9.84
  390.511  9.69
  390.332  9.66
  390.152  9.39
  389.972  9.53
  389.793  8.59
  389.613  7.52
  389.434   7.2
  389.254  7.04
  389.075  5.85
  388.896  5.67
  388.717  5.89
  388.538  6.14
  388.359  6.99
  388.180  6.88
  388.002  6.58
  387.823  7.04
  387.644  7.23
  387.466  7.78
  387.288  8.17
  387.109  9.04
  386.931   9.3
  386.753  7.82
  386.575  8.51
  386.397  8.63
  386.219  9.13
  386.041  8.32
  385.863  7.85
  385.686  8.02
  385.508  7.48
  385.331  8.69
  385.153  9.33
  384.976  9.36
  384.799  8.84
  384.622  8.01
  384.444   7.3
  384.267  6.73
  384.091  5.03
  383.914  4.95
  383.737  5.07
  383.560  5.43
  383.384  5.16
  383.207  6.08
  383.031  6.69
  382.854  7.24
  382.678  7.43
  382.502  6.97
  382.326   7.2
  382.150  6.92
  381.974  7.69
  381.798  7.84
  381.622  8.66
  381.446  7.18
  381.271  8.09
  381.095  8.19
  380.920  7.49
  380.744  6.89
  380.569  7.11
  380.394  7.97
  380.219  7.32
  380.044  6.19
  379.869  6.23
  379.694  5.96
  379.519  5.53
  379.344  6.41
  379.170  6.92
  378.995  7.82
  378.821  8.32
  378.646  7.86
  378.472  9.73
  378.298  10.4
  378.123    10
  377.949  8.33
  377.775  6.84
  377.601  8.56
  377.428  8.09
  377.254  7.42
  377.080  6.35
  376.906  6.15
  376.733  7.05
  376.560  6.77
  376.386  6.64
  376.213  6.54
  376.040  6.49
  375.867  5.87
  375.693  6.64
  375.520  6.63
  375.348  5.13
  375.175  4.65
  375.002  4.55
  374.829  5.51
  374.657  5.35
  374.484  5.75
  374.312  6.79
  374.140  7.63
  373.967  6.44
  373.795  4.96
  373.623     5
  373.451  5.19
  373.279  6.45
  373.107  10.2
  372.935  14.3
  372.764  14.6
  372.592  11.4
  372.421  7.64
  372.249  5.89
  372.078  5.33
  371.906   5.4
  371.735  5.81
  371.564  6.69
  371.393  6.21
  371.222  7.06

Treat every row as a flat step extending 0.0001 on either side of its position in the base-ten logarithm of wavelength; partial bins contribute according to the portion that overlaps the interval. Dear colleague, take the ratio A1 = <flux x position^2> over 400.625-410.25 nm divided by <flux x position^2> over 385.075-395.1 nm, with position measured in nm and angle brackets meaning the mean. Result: 1.4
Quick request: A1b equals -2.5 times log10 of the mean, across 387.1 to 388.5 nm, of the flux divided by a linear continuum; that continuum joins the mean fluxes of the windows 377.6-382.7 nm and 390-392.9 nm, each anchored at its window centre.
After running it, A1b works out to 0.219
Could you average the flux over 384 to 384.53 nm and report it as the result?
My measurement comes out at 6.35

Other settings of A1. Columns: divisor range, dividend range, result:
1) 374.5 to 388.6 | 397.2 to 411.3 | 1.59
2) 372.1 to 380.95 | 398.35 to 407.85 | 1.71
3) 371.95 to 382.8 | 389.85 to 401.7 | 1.34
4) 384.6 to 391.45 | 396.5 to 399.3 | 1.02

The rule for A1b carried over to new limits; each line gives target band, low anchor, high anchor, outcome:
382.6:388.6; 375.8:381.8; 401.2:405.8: 0.14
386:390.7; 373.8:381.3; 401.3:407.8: 0.10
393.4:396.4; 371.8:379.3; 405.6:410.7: 0.10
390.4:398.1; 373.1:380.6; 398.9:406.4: 0.16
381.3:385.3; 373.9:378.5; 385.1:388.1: 0.10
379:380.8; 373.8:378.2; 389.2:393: 0.09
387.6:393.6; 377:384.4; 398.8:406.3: 0.10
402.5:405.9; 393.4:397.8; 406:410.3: -0.18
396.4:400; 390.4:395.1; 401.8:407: 0.17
